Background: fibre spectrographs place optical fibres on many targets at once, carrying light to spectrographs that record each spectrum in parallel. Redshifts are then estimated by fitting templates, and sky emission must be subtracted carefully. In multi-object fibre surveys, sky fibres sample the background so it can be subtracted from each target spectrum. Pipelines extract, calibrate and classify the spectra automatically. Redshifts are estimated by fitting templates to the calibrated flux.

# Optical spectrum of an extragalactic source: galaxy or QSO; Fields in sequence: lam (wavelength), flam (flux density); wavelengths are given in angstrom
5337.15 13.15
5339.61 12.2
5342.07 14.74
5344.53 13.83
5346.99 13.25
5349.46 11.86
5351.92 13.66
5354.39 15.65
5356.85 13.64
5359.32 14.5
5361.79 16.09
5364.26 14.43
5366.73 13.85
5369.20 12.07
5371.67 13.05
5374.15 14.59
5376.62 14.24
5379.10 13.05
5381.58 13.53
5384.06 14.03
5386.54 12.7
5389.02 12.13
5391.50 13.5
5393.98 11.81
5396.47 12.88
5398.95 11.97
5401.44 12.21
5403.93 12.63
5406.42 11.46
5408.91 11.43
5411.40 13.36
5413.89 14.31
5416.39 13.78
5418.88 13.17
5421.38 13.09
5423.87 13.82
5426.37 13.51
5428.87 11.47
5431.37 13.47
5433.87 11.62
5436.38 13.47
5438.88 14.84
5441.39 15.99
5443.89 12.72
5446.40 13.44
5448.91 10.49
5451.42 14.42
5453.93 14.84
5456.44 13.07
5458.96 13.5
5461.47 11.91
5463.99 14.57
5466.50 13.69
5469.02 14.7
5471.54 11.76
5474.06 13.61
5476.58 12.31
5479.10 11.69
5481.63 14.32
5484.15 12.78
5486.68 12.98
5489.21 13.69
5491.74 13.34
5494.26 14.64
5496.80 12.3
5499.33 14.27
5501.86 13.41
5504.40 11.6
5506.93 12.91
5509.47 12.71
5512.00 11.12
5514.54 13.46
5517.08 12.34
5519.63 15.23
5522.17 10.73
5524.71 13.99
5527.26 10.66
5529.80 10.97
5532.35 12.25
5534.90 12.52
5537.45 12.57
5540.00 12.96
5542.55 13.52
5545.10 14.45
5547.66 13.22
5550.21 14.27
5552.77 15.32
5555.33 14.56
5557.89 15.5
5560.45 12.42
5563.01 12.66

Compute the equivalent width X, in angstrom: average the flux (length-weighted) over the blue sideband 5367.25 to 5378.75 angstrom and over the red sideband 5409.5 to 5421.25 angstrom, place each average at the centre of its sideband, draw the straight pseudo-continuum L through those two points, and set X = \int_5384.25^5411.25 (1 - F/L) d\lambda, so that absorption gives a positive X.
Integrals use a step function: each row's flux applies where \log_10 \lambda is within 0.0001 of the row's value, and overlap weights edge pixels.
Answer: 2.2 angstrom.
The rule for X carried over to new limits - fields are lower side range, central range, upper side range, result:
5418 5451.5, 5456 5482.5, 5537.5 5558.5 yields 0.6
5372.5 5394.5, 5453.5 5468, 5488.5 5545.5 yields -0.6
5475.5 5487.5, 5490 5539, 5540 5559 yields 3.0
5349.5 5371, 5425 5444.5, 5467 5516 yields 0.1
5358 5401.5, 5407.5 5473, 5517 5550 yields -0.8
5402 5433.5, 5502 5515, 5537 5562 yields 1.2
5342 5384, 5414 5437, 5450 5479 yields 0.8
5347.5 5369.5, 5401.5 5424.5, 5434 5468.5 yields 1.4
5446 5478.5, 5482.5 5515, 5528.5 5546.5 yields -0.1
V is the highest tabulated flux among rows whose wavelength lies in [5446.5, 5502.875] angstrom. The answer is 14.84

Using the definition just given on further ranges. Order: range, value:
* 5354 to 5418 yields 16.09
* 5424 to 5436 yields 13.51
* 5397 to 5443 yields 15.99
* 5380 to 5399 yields 14.03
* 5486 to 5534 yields 15.23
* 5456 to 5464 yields 14.57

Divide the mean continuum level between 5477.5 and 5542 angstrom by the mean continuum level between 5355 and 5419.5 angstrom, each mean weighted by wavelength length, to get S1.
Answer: 1.0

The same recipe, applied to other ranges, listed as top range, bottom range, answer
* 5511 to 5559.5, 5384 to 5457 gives 1.01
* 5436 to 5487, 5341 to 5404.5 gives 0.99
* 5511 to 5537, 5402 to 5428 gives 0.95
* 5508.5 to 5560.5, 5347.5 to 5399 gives 0.97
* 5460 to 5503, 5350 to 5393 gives 0.97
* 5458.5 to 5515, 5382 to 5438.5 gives 1.02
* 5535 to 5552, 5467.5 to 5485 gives 1.03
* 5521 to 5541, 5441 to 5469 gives 0.90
